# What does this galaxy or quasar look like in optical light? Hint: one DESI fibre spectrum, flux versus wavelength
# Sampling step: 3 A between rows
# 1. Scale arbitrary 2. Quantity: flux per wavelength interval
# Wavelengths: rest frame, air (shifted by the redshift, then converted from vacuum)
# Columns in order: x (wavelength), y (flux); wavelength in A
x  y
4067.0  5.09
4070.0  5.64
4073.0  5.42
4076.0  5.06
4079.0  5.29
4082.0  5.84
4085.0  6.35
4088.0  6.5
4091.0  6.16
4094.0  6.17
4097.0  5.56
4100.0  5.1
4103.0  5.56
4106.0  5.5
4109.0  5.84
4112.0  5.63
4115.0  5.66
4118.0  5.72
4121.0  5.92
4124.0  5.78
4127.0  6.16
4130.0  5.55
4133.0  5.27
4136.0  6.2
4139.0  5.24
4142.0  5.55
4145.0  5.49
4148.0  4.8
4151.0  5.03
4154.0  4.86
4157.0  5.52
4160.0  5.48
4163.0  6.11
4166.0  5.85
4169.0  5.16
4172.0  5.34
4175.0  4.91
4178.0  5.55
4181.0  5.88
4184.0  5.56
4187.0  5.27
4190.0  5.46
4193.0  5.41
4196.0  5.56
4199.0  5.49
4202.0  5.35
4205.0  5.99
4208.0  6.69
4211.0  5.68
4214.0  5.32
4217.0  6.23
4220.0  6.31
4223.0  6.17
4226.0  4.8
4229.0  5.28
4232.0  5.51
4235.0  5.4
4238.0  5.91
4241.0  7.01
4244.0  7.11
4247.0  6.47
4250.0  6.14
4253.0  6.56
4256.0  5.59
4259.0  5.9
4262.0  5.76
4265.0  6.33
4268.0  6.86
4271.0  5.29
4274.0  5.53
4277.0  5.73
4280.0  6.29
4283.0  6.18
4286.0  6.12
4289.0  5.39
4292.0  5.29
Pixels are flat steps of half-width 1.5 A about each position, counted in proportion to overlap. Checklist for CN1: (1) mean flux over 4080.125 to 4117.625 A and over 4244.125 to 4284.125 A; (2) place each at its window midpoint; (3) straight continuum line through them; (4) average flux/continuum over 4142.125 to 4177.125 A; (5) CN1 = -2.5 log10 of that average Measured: 0.11 mag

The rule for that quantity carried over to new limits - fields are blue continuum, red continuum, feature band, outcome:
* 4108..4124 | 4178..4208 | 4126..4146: 0.02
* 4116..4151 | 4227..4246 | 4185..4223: 0.03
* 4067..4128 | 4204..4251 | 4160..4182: 0.07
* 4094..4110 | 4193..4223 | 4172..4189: 0.07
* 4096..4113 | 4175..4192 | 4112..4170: -0.01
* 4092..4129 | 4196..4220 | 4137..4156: 0.11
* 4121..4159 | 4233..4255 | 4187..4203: 0.09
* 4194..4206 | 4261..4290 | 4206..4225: -0.07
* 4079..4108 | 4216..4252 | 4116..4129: 0.00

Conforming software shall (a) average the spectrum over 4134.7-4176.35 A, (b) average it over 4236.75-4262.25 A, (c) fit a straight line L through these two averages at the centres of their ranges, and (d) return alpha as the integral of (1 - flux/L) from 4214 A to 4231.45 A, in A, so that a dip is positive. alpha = 1.0 A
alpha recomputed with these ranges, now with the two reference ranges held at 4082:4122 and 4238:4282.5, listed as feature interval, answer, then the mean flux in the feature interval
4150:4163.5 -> 1.3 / 5.36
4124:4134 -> 0.3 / 5.7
